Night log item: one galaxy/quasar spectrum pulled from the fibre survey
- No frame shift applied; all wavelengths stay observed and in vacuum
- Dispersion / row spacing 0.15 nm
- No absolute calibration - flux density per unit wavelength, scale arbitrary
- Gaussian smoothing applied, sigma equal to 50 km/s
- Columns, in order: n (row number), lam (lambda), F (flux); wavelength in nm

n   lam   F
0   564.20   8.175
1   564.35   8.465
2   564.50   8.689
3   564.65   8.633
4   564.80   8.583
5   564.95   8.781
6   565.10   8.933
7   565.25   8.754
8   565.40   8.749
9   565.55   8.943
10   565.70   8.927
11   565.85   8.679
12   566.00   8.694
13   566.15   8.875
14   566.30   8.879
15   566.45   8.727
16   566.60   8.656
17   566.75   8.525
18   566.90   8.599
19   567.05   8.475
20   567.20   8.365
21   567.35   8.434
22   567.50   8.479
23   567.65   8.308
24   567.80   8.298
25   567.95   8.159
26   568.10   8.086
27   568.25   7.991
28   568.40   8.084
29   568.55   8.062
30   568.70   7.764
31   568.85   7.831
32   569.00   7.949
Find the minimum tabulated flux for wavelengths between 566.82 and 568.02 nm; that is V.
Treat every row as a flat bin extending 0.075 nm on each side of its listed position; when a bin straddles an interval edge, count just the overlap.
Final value 8.159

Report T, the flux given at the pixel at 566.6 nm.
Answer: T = 8.656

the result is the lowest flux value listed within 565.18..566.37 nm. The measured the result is 8.679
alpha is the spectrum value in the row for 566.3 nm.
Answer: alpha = 8.879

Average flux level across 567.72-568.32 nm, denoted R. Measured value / 8.14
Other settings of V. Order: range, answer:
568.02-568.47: 7.991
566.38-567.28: 8.365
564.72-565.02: 8.583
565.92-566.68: 8.656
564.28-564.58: 8.465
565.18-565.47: 8.749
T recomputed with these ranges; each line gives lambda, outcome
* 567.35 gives 8.434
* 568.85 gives 7.831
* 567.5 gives 8.479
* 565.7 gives 8.927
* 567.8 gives 8.298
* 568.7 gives 7.764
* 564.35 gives 8.465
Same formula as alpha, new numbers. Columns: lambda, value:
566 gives 8.694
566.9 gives 8.599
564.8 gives 8.583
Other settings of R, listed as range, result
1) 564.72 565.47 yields 8.76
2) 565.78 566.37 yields 8.78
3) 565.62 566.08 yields 8.77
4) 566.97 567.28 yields 8.42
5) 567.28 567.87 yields 8.38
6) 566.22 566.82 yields 8.7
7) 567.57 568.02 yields 8.26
